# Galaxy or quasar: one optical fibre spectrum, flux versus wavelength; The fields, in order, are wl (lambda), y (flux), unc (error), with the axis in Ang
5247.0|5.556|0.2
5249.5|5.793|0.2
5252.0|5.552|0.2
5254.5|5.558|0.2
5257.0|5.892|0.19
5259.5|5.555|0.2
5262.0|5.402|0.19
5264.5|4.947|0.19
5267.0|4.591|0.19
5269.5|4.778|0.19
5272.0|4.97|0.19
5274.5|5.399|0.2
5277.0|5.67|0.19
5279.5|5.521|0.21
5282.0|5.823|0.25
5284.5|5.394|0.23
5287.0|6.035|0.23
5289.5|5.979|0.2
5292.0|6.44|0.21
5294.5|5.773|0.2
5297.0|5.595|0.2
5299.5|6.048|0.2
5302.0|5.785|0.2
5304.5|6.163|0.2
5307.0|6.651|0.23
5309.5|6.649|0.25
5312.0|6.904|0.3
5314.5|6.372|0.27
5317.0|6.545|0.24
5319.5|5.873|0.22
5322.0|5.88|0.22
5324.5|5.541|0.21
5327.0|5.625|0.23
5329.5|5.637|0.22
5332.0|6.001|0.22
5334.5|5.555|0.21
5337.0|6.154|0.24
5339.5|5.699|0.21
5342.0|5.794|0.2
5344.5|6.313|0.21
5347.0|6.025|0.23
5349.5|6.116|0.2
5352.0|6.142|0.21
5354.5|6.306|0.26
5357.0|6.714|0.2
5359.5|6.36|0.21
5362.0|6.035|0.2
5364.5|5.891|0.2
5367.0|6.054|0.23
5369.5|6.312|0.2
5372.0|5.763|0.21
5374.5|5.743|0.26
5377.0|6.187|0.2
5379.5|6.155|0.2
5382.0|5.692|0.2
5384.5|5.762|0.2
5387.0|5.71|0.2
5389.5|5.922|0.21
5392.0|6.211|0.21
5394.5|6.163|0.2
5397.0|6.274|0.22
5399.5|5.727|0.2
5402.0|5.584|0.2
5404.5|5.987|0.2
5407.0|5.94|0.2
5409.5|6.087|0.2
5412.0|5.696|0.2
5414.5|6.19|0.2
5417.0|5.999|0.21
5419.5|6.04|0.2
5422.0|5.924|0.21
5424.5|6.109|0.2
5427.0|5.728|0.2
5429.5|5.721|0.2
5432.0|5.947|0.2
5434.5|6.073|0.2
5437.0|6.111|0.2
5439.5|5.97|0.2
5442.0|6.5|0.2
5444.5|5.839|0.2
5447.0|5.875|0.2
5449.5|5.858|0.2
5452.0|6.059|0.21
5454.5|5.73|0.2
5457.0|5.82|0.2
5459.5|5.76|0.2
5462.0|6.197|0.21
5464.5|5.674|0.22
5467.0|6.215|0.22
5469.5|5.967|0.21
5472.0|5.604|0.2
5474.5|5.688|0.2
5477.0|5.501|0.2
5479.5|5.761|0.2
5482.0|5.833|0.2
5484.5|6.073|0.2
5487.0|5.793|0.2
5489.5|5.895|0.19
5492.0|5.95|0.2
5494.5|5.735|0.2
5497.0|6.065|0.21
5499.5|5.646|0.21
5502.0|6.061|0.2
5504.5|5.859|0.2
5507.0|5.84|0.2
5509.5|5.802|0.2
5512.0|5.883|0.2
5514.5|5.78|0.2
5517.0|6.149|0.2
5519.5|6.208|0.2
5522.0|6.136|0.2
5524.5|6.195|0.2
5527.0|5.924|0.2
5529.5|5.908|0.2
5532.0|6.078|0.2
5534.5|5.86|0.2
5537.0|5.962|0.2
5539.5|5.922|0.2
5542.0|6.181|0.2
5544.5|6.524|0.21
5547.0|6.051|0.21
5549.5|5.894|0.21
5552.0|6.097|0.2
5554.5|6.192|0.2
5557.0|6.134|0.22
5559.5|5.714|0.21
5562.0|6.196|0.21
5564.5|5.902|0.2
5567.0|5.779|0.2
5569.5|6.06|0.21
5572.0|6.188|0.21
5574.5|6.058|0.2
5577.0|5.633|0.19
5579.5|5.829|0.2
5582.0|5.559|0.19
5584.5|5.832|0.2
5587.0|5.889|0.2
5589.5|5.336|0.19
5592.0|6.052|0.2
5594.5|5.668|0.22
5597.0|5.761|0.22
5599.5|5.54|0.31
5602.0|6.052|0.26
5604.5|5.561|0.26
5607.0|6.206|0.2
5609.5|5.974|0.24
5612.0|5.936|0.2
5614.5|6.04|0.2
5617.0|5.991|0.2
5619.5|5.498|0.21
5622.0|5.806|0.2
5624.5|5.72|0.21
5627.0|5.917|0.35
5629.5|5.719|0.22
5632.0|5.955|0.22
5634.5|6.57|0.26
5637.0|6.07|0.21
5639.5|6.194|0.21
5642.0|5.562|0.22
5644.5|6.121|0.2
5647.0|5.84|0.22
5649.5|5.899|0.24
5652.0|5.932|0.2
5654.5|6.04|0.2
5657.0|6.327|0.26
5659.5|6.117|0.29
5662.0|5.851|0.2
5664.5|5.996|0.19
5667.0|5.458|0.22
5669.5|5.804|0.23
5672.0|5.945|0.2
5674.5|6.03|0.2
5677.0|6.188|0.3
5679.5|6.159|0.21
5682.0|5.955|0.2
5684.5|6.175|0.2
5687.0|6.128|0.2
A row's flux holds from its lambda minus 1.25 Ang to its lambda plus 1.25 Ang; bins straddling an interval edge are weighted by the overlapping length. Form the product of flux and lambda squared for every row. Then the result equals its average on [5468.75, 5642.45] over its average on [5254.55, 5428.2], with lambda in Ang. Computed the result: 1.08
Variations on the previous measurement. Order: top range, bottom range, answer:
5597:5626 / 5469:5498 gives 1.05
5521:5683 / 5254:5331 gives 1.15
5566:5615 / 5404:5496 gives 1.04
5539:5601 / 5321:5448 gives 1.06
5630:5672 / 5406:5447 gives 1.08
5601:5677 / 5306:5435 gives 1.09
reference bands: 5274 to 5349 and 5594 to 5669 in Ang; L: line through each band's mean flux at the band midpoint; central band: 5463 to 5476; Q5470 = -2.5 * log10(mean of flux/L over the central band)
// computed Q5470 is 0.02 mag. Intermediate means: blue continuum 5.97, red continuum 5.91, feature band 5.83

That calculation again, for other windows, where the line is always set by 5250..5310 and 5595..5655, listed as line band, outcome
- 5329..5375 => -0.06 mag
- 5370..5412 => -0.04 mag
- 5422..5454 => -0.04 mag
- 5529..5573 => -0.03 mag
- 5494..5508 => -0.01 mag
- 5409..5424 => -0.04 mag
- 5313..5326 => -0.07 mag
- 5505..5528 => -0.03 mag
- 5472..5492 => 0.00 mag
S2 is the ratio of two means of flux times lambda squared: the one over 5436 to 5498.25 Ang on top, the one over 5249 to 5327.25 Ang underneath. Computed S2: 1.09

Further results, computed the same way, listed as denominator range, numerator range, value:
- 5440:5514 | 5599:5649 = 1.06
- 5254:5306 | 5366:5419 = 1.11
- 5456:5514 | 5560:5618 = 1.04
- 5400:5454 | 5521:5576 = 1.06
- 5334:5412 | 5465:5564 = 1.04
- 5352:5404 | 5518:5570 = 1.07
